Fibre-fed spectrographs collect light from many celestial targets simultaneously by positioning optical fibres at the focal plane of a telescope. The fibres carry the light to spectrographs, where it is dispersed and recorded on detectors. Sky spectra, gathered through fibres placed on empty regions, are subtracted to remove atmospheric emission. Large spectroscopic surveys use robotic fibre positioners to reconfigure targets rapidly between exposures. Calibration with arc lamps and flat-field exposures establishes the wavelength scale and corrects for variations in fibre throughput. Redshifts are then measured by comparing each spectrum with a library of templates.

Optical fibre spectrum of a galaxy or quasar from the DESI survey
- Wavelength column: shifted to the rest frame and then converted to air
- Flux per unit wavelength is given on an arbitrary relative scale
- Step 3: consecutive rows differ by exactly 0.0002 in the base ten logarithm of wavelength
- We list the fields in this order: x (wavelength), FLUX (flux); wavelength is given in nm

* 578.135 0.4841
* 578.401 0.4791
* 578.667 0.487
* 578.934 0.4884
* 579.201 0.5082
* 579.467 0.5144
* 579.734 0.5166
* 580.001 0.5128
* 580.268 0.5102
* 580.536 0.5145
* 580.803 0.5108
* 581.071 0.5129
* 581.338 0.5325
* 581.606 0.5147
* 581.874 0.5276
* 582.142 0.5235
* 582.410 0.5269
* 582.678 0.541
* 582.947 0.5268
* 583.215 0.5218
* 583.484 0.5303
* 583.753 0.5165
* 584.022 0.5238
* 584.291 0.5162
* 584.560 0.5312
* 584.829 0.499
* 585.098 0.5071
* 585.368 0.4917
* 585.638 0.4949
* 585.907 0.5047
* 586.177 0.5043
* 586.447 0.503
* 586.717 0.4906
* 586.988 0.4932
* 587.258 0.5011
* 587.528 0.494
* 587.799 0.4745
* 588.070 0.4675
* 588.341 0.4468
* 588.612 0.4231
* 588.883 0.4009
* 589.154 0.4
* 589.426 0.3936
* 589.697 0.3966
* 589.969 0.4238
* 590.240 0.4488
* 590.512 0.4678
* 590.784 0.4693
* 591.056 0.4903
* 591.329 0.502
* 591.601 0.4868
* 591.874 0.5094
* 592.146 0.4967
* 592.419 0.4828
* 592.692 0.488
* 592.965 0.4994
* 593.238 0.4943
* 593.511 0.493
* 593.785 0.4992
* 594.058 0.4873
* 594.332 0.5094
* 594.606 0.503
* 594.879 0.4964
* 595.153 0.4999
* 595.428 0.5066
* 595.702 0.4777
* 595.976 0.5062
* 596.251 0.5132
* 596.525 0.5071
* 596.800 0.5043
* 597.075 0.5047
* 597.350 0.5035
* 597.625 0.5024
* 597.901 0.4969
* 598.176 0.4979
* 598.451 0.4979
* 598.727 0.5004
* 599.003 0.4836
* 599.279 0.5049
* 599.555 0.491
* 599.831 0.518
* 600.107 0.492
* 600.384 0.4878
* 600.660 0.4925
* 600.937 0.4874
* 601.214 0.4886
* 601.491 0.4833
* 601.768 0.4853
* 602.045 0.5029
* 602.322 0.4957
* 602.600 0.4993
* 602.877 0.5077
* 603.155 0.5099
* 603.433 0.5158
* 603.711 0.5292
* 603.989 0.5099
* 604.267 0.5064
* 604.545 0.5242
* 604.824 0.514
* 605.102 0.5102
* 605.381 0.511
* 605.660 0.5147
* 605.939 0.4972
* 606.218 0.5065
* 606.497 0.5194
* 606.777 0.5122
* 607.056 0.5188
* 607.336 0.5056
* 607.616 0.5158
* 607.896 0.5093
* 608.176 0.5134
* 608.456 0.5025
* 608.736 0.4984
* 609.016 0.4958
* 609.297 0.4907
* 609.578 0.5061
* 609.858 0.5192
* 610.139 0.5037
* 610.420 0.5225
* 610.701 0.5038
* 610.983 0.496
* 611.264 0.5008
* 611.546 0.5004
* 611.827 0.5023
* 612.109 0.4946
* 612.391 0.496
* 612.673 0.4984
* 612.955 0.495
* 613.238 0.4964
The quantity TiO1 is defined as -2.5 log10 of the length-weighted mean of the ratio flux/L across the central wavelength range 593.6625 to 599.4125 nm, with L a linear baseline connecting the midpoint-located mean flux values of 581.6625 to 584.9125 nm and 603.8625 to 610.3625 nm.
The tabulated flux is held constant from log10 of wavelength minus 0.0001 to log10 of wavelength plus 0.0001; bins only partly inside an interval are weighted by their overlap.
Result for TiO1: 0.03 mag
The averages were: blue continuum 0.524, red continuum 0.509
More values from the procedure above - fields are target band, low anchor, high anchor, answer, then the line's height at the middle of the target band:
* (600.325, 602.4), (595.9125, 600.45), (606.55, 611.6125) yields 0.03 mag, 0.502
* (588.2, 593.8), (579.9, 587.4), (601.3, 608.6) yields 0.11 mag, 0.512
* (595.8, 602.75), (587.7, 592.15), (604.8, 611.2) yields -0.04 mag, 0.481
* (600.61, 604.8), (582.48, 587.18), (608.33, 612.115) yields 0.01 mag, 0.506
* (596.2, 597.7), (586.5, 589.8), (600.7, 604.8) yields -0.05 mag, 0.482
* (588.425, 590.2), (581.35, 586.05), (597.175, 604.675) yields 0.24 mag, 0.512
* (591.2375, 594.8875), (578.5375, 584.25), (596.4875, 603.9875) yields 0.02 mag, 0.506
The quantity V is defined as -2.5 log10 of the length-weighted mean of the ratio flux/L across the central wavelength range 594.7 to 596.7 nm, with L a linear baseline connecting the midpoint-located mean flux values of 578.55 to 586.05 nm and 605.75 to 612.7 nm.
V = 0.02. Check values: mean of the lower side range 0.515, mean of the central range 0.501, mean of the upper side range 0.505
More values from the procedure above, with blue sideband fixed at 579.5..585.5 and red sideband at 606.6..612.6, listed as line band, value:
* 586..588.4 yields 0.06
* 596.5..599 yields 0.02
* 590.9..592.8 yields 0.04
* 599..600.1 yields 0.02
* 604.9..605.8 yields -0.01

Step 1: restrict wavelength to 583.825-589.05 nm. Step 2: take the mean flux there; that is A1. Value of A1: 0.488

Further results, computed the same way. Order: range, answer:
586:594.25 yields 0.471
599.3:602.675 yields 0.494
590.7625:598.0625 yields 0.498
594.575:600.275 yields 0.5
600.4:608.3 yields 0.506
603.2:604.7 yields 0.517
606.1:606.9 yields 0.513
